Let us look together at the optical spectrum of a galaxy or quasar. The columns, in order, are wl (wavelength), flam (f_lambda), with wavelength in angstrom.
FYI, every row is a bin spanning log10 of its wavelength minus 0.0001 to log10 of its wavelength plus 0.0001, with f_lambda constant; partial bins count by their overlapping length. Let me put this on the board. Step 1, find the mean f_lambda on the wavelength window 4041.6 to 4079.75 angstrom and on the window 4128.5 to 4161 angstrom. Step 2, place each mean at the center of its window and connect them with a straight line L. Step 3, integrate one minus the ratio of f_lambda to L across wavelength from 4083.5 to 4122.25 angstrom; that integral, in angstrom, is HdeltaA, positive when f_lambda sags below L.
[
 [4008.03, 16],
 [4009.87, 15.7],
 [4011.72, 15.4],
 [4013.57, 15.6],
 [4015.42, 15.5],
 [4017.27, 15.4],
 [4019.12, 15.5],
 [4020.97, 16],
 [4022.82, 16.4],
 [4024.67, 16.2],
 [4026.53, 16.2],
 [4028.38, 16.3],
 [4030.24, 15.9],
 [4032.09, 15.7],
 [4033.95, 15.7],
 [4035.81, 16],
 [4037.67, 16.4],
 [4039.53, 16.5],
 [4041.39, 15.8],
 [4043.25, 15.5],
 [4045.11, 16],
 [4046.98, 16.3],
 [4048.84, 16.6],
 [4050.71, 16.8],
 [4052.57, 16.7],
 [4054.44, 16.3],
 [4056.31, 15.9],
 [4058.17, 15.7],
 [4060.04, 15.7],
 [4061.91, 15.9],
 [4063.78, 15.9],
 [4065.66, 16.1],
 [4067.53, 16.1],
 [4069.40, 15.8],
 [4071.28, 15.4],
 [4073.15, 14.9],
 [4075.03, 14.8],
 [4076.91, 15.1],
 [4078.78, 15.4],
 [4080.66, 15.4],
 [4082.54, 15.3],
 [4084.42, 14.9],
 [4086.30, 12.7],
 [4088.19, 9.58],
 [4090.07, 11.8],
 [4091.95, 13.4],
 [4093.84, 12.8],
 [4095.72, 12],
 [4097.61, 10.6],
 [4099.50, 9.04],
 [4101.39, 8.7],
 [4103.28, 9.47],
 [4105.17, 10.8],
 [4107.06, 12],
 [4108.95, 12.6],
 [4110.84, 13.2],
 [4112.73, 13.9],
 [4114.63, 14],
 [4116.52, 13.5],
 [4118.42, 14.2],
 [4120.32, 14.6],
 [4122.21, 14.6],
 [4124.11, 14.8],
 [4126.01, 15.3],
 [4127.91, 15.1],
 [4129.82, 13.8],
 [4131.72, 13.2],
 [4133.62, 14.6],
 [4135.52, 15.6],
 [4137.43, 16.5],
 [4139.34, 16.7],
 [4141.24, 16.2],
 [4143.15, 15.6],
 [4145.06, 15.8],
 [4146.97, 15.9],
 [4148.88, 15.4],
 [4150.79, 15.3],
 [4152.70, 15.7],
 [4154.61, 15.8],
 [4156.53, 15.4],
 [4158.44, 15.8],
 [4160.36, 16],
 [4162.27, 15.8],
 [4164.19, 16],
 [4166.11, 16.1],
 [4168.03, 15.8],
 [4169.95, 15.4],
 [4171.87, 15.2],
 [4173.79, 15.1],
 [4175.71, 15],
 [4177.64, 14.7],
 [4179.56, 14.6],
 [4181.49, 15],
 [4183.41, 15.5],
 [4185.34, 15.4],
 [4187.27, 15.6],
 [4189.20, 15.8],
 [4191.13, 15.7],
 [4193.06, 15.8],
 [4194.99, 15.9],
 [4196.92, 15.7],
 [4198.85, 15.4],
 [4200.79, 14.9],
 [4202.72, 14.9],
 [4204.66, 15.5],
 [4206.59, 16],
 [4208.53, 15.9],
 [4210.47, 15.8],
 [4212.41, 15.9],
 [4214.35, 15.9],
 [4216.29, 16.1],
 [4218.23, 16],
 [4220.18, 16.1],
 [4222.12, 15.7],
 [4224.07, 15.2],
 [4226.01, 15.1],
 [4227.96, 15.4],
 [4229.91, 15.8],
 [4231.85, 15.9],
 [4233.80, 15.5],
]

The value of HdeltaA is 8.4 angstrom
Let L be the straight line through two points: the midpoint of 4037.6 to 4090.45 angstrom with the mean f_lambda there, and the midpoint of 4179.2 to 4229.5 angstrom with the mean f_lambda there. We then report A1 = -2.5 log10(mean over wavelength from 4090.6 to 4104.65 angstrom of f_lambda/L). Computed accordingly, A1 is 0.38 mag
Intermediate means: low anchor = 15.4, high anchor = 15.6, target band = 10.9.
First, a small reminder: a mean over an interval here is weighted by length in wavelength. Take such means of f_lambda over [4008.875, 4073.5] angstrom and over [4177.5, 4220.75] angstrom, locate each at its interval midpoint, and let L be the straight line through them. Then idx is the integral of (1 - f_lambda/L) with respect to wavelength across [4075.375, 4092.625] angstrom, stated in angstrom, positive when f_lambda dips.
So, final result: 2.3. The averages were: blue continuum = 15.9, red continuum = 15.6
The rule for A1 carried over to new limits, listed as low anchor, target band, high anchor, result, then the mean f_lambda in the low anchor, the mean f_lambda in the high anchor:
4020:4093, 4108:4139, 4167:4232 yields 0.08 mag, 15.5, 15.5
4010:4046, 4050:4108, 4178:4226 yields 0.14 mag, 15.9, 15.6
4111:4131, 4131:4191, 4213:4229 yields -0.05 mag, 14.3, 15.7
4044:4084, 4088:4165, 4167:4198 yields 0.12 mag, 15.8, 15.4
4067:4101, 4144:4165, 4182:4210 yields -0.07 mag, 13.5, 15.6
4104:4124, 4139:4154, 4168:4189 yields -0.11 mag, 13.4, 15.2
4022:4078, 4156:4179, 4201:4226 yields 0.02 mag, 16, 15.7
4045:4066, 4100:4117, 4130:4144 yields 0.30 mag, 16.2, 15.4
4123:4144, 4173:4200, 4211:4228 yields 0.01 mag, 15.2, 15.7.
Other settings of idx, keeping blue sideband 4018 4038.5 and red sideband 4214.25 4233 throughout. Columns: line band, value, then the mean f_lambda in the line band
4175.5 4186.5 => 0.5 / 15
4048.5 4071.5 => -0.2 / 16.1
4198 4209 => 0.2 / 15.4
